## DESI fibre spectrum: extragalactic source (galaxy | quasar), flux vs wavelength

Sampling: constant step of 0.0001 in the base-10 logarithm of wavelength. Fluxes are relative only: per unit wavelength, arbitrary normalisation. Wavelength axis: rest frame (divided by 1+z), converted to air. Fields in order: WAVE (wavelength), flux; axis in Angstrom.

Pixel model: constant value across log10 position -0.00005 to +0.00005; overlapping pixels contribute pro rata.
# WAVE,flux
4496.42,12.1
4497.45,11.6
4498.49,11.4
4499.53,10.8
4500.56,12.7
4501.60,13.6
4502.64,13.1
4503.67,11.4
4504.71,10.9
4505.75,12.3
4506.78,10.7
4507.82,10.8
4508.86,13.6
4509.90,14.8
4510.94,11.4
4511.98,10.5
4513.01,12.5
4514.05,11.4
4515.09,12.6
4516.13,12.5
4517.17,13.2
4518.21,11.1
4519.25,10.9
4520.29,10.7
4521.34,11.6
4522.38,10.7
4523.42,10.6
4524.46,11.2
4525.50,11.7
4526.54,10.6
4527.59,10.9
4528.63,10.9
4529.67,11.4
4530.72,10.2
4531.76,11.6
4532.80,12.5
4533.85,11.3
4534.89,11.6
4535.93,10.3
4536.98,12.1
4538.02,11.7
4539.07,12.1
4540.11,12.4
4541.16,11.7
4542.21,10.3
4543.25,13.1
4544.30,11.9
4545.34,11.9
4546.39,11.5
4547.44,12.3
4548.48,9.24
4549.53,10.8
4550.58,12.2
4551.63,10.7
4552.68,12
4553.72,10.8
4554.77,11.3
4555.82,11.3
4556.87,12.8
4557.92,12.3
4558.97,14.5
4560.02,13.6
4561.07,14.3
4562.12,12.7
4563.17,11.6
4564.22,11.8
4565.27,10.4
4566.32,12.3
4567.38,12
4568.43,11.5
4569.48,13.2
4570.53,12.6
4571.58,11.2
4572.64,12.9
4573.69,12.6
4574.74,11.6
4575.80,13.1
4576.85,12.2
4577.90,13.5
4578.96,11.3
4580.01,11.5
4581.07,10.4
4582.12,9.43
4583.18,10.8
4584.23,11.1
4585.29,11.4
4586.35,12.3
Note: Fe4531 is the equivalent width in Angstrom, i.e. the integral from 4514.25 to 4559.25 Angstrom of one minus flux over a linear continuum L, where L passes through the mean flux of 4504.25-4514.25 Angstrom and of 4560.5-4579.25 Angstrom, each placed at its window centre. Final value 2.01 Angstrom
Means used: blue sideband 11.9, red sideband 12.3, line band 11.5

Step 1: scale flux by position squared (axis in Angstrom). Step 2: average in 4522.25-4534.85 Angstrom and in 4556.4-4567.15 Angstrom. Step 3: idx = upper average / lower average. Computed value 1.1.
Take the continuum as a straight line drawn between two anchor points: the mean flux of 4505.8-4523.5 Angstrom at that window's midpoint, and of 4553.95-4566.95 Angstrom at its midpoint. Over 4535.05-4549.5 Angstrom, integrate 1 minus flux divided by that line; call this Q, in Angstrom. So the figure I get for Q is 0.69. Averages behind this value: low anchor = 11.8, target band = 11.6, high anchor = 12.4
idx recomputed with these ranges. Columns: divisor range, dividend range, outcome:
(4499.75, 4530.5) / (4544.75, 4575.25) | 1.05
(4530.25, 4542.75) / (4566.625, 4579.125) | 1.09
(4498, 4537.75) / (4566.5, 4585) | 1.04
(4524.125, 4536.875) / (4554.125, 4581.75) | 1.11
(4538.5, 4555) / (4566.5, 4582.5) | 1.05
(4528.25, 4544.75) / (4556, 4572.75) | 1.09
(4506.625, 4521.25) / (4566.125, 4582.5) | 1.03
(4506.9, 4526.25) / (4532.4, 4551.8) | 1.00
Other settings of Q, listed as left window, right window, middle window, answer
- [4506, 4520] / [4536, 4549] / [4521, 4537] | 0.9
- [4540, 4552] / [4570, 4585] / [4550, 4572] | -1.1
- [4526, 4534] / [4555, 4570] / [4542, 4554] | 0.4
